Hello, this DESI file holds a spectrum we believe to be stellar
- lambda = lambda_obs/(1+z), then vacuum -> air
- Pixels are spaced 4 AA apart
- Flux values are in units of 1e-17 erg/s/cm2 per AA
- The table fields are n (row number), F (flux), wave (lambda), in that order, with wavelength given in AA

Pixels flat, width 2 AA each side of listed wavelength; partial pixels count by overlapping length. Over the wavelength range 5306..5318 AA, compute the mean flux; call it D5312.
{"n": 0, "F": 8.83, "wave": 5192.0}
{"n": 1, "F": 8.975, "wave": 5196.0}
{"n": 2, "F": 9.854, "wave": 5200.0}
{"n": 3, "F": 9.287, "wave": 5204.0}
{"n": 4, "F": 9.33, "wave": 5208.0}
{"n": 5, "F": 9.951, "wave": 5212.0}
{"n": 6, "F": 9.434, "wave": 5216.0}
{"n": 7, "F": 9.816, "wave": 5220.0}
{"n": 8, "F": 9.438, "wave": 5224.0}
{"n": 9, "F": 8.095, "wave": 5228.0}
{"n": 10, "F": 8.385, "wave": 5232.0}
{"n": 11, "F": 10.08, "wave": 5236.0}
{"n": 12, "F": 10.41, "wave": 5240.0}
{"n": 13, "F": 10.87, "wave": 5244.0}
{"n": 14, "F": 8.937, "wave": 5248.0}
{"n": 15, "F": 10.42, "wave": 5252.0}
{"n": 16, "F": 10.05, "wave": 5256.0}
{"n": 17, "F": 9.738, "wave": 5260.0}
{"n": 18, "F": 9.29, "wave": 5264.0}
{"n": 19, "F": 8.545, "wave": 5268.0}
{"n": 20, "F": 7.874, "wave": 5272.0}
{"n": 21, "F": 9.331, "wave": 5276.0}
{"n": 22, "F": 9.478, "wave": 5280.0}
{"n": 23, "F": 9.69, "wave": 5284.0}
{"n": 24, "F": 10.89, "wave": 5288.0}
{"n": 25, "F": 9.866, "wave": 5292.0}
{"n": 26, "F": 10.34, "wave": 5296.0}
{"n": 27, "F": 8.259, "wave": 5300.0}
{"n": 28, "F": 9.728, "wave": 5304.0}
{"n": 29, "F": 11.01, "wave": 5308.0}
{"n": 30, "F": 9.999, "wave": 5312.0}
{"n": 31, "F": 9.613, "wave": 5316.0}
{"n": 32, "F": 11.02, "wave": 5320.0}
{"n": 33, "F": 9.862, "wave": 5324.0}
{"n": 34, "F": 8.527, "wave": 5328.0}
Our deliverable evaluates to 10.2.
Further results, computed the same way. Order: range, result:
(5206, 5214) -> 9.64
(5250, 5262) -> 10.1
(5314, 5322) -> 10.3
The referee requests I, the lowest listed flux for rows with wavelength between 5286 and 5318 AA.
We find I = 8.259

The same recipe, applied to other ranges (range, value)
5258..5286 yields 7.874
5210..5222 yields 9.434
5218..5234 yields 8.095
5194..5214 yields 8.975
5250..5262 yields 9.738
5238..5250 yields 8.937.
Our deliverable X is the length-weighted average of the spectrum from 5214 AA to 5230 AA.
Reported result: 9.2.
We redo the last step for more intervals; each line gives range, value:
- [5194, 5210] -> 9.36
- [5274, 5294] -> 9.85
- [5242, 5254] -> 10.1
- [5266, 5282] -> 8.81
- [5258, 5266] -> 9.51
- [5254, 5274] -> 9.1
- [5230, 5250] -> 9.74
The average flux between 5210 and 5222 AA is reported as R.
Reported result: 9.73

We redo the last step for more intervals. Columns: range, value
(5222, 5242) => 9.28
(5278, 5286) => 9.58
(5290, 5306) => 9.55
